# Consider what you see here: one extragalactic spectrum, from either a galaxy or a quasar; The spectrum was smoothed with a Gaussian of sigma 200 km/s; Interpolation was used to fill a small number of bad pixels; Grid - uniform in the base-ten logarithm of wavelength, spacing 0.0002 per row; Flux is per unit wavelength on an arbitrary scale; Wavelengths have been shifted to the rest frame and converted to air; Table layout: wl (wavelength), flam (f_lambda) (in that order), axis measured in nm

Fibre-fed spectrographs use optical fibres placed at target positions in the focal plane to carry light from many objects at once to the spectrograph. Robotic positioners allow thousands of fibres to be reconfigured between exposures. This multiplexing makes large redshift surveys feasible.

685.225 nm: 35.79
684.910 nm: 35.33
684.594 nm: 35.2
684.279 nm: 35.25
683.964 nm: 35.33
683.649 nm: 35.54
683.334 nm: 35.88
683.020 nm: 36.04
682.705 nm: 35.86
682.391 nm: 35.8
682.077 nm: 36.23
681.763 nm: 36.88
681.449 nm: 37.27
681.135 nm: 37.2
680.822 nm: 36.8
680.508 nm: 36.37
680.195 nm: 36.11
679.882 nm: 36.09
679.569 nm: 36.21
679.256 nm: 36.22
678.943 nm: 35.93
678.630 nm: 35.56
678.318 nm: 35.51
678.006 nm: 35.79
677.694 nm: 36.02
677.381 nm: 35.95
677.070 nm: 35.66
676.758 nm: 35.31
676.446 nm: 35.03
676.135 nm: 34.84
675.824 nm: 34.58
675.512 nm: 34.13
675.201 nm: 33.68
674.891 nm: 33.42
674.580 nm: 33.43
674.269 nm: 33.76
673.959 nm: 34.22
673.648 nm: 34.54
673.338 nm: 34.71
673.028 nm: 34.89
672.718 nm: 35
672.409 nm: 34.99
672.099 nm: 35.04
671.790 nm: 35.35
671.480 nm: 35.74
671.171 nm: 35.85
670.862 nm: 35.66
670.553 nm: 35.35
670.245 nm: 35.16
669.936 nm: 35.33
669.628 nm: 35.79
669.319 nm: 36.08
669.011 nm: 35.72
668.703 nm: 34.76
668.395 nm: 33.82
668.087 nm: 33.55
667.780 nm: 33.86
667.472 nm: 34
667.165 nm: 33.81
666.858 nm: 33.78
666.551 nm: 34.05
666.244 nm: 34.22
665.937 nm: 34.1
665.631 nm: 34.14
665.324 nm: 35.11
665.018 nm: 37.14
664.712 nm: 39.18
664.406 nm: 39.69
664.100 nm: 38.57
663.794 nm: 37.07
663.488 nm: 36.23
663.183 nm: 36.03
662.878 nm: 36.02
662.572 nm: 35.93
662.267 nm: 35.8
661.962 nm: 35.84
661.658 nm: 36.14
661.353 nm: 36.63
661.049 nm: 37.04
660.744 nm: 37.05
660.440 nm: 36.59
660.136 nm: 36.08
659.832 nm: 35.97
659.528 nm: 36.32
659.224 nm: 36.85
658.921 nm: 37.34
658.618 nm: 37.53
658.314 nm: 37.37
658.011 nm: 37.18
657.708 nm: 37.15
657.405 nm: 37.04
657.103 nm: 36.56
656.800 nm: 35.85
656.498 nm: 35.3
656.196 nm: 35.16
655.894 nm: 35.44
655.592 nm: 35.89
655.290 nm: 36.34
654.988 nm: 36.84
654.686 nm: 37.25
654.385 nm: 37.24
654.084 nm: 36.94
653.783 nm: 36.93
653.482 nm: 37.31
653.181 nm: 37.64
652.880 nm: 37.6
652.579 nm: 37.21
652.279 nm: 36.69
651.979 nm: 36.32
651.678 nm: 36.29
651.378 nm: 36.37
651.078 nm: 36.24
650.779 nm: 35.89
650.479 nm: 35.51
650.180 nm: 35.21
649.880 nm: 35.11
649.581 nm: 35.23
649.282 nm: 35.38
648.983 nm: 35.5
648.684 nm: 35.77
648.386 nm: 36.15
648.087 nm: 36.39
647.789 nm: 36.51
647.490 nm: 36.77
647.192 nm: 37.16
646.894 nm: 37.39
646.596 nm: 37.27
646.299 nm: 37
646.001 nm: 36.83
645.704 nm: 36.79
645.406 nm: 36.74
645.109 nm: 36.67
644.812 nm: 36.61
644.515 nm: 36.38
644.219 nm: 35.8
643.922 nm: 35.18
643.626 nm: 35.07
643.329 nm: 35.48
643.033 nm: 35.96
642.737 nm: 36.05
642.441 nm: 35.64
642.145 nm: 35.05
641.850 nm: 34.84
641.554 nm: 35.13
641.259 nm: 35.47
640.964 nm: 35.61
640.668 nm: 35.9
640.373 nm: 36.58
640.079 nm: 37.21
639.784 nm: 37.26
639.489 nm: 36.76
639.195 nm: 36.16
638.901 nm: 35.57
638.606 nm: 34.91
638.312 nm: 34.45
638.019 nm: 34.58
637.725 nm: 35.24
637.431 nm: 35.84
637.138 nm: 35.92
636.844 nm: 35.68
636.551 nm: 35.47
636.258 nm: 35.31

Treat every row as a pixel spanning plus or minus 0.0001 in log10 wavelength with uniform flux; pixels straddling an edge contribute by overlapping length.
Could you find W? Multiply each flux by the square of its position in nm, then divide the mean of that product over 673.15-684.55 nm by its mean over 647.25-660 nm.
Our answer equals 1.05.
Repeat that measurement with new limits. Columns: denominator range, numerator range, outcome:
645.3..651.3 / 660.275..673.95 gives 1.04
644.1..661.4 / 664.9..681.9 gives 1.02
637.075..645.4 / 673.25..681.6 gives 1.10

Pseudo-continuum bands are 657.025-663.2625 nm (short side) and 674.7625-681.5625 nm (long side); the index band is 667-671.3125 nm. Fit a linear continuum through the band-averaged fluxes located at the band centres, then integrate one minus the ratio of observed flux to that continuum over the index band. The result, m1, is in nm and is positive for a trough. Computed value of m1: 0.14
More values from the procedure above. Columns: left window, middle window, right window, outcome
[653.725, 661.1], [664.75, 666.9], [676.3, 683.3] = 0.09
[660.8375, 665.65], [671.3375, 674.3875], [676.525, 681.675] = 0.13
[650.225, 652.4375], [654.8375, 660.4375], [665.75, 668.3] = -0.19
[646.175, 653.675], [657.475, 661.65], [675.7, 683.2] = -0.07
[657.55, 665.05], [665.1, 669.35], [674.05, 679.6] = 0.22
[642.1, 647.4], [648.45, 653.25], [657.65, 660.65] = 0.06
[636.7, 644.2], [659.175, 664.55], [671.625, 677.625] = -0.25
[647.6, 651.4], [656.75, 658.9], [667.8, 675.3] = -0.10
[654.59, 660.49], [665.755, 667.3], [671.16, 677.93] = 0.07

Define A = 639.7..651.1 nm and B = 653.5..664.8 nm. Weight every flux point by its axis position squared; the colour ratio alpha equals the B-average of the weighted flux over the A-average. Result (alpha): 1.06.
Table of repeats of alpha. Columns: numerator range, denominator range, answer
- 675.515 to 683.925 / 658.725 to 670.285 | 1.05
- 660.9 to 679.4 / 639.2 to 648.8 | 1.06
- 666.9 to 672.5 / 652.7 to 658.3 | 1.00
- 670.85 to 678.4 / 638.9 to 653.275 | 1.05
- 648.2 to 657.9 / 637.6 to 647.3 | 1.04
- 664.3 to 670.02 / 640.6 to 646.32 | 1.05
